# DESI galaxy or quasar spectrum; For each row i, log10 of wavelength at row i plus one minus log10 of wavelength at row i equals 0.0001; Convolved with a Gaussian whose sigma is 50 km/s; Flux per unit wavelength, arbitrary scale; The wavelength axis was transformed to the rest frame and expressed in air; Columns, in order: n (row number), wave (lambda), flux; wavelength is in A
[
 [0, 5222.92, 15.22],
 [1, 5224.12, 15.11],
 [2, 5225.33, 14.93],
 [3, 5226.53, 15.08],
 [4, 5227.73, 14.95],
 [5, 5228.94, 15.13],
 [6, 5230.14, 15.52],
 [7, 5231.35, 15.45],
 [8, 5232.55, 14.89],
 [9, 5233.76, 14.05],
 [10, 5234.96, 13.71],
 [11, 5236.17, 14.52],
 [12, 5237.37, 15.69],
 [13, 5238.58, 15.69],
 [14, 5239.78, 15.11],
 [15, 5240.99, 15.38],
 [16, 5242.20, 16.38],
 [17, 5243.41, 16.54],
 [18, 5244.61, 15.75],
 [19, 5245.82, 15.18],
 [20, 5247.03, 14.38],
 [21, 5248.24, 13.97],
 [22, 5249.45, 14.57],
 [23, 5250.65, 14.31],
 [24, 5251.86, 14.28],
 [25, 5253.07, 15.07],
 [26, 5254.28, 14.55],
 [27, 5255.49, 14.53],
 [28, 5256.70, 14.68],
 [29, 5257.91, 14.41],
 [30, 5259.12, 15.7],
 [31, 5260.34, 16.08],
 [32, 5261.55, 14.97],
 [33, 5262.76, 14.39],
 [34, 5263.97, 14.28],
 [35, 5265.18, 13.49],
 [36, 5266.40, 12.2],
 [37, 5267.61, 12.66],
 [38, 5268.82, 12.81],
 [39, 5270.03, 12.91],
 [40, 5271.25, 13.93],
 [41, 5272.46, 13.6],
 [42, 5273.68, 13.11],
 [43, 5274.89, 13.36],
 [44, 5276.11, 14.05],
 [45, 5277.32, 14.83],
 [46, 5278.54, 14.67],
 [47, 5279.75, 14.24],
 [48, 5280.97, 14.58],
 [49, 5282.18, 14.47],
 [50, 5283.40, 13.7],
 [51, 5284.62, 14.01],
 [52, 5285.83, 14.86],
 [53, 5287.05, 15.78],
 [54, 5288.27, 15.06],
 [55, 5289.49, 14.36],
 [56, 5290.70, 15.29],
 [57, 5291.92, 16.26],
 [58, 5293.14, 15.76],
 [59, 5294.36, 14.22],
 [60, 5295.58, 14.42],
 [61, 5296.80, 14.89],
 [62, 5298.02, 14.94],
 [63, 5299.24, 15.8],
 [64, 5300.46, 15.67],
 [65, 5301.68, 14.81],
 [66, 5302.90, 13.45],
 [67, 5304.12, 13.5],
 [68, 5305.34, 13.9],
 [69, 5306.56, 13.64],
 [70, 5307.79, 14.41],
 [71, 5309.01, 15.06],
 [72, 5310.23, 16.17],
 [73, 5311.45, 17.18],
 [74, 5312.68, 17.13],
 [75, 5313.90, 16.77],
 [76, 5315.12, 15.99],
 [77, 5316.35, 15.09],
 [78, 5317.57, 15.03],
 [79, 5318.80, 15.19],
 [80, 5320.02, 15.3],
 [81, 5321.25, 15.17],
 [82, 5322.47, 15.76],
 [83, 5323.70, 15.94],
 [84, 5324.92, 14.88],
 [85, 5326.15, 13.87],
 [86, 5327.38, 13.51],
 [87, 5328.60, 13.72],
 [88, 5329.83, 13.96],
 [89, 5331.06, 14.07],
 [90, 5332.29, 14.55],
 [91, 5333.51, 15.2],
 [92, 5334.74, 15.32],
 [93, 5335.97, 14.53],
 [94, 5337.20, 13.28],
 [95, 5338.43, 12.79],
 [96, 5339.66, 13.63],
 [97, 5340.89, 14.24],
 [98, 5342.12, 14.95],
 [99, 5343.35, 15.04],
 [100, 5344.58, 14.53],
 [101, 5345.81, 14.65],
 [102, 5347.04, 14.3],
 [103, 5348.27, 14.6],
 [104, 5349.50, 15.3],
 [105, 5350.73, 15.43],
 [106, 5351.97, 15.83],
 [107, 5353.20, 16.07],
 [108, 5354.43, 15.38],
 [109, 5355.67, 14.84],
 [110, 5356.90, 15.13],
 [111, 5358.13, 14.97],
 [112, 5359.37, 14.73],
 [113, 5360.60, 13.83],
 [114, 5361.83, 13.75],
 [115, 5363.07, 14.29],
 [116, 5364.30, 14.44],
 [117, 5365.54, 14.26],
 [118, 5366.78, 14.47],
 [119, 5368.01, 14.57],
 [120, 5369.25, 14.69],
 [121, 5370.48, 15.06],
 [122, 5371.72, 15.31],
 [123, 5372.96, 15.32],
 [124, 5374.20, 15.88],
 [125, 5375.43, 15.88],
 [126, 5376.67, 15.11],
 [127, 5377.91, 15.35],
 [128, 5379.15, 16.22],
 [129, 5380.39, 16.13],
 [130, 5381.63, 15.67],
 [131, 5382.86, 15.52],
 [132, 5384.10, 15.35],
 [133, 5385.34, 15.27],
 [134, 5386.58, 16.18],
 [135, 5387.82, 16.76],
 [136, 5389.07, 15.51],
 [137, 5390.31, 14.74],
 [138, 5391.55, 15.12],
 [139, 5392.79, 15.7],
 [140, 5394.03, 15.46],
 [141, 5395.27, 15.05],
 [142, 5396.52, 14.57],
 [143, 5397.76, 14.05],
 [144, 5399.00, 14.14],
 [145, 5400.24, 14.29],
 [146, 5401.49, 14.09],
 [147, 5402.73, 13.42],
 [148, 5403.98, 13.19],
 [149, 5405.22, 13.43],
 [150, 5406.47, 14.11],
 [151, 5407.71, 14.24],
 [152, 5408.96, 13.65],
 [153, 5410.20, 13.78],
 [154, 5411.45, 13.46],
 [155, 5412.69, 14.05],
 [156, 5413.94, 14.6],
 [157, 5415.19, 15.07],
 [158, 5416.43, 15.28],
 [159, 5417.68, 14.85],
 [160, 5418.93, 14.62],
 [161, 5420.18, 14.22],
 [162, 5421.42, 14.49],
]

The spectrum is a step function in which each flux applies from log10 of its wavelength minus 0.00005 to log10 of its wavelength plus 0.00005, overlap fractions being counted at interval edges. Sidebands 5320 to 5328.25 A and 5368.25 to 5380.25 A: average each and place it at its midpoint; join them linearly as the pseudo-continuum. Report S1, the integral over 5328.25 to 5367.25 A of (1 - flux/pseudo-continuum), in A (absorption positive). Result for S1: 1.4 A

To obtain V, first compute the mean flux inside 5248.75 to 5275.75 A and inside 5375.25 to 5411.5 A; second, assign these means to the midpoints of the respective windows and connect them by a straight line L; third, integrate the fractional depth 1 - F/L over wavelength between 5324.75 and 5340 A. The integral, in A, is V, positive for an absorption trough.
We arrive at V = 0.4 A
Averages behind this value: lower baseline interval 14.1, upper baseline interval 14.9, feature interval 14.1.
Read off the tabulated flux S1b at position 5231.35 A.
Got 15.45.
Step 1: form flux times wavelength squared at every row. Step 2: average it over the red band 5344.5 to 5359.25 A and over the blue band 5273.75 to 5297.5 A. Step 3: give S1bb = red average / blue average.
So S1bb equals 1.06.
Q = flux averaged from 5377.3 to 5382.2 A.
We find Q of 15.8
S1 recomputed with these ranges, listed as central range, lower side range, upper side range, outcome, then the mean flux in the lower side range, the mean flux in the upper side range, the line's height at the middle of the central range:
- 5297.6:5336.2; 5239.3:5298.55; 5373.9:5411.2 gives -0.8 A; 14.5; 14.9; 14.7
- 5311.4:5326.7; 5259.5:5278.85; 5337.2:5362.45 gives -1.3 A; 13.8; 14.7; 14.3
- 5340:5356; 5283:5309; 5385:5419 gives -0.4 A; 14.7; 14.6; 14.7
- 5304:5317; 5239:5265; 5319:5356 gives -0.6 A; 15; 14.7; 14.8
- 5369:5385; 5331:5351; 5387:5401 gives -0.7 A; 14.5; 15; 14.9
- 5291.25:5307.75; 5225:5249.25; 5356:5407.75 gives 0.3 A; 15.1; 14.9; 15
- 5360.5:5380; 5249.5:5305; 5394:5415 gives -1.1 A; 14.4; 14.1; 14.2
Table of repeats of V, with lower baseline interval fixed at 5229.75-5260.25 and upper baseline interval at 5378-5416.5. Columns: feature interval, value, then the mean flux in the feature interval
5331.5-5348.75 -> 0.53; 14.4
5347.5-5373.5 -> -0.06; 14.9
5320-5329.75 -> 0.12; 14.7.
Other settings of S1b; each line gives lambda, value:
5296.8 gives 14.89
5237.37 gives 15.69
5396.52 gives 14.57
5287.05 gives 15.78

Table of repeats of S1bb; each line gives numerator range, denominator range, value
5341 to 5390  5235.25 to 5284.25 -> 1.09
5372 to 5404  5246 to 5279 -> 1.13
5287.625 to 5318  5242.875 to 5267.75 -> 1.06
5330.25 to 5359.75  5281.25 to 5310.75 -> 1.02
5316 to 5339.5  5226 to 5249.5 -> 1.00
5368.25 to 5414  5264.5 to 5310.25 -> 1.08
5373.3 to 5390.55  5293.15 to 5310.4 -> 1.11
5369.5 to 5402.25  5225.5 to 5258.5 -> 1.08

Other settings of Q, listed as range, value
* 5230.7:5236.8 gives 14.5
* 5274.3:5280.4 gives 14.2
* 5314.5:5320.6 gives 15.3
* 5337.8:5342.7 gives 13.9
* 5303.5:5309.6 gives 14.1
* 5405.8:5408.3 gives 14.2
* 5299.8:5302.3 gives 15.3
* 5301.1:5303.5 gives 14.1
